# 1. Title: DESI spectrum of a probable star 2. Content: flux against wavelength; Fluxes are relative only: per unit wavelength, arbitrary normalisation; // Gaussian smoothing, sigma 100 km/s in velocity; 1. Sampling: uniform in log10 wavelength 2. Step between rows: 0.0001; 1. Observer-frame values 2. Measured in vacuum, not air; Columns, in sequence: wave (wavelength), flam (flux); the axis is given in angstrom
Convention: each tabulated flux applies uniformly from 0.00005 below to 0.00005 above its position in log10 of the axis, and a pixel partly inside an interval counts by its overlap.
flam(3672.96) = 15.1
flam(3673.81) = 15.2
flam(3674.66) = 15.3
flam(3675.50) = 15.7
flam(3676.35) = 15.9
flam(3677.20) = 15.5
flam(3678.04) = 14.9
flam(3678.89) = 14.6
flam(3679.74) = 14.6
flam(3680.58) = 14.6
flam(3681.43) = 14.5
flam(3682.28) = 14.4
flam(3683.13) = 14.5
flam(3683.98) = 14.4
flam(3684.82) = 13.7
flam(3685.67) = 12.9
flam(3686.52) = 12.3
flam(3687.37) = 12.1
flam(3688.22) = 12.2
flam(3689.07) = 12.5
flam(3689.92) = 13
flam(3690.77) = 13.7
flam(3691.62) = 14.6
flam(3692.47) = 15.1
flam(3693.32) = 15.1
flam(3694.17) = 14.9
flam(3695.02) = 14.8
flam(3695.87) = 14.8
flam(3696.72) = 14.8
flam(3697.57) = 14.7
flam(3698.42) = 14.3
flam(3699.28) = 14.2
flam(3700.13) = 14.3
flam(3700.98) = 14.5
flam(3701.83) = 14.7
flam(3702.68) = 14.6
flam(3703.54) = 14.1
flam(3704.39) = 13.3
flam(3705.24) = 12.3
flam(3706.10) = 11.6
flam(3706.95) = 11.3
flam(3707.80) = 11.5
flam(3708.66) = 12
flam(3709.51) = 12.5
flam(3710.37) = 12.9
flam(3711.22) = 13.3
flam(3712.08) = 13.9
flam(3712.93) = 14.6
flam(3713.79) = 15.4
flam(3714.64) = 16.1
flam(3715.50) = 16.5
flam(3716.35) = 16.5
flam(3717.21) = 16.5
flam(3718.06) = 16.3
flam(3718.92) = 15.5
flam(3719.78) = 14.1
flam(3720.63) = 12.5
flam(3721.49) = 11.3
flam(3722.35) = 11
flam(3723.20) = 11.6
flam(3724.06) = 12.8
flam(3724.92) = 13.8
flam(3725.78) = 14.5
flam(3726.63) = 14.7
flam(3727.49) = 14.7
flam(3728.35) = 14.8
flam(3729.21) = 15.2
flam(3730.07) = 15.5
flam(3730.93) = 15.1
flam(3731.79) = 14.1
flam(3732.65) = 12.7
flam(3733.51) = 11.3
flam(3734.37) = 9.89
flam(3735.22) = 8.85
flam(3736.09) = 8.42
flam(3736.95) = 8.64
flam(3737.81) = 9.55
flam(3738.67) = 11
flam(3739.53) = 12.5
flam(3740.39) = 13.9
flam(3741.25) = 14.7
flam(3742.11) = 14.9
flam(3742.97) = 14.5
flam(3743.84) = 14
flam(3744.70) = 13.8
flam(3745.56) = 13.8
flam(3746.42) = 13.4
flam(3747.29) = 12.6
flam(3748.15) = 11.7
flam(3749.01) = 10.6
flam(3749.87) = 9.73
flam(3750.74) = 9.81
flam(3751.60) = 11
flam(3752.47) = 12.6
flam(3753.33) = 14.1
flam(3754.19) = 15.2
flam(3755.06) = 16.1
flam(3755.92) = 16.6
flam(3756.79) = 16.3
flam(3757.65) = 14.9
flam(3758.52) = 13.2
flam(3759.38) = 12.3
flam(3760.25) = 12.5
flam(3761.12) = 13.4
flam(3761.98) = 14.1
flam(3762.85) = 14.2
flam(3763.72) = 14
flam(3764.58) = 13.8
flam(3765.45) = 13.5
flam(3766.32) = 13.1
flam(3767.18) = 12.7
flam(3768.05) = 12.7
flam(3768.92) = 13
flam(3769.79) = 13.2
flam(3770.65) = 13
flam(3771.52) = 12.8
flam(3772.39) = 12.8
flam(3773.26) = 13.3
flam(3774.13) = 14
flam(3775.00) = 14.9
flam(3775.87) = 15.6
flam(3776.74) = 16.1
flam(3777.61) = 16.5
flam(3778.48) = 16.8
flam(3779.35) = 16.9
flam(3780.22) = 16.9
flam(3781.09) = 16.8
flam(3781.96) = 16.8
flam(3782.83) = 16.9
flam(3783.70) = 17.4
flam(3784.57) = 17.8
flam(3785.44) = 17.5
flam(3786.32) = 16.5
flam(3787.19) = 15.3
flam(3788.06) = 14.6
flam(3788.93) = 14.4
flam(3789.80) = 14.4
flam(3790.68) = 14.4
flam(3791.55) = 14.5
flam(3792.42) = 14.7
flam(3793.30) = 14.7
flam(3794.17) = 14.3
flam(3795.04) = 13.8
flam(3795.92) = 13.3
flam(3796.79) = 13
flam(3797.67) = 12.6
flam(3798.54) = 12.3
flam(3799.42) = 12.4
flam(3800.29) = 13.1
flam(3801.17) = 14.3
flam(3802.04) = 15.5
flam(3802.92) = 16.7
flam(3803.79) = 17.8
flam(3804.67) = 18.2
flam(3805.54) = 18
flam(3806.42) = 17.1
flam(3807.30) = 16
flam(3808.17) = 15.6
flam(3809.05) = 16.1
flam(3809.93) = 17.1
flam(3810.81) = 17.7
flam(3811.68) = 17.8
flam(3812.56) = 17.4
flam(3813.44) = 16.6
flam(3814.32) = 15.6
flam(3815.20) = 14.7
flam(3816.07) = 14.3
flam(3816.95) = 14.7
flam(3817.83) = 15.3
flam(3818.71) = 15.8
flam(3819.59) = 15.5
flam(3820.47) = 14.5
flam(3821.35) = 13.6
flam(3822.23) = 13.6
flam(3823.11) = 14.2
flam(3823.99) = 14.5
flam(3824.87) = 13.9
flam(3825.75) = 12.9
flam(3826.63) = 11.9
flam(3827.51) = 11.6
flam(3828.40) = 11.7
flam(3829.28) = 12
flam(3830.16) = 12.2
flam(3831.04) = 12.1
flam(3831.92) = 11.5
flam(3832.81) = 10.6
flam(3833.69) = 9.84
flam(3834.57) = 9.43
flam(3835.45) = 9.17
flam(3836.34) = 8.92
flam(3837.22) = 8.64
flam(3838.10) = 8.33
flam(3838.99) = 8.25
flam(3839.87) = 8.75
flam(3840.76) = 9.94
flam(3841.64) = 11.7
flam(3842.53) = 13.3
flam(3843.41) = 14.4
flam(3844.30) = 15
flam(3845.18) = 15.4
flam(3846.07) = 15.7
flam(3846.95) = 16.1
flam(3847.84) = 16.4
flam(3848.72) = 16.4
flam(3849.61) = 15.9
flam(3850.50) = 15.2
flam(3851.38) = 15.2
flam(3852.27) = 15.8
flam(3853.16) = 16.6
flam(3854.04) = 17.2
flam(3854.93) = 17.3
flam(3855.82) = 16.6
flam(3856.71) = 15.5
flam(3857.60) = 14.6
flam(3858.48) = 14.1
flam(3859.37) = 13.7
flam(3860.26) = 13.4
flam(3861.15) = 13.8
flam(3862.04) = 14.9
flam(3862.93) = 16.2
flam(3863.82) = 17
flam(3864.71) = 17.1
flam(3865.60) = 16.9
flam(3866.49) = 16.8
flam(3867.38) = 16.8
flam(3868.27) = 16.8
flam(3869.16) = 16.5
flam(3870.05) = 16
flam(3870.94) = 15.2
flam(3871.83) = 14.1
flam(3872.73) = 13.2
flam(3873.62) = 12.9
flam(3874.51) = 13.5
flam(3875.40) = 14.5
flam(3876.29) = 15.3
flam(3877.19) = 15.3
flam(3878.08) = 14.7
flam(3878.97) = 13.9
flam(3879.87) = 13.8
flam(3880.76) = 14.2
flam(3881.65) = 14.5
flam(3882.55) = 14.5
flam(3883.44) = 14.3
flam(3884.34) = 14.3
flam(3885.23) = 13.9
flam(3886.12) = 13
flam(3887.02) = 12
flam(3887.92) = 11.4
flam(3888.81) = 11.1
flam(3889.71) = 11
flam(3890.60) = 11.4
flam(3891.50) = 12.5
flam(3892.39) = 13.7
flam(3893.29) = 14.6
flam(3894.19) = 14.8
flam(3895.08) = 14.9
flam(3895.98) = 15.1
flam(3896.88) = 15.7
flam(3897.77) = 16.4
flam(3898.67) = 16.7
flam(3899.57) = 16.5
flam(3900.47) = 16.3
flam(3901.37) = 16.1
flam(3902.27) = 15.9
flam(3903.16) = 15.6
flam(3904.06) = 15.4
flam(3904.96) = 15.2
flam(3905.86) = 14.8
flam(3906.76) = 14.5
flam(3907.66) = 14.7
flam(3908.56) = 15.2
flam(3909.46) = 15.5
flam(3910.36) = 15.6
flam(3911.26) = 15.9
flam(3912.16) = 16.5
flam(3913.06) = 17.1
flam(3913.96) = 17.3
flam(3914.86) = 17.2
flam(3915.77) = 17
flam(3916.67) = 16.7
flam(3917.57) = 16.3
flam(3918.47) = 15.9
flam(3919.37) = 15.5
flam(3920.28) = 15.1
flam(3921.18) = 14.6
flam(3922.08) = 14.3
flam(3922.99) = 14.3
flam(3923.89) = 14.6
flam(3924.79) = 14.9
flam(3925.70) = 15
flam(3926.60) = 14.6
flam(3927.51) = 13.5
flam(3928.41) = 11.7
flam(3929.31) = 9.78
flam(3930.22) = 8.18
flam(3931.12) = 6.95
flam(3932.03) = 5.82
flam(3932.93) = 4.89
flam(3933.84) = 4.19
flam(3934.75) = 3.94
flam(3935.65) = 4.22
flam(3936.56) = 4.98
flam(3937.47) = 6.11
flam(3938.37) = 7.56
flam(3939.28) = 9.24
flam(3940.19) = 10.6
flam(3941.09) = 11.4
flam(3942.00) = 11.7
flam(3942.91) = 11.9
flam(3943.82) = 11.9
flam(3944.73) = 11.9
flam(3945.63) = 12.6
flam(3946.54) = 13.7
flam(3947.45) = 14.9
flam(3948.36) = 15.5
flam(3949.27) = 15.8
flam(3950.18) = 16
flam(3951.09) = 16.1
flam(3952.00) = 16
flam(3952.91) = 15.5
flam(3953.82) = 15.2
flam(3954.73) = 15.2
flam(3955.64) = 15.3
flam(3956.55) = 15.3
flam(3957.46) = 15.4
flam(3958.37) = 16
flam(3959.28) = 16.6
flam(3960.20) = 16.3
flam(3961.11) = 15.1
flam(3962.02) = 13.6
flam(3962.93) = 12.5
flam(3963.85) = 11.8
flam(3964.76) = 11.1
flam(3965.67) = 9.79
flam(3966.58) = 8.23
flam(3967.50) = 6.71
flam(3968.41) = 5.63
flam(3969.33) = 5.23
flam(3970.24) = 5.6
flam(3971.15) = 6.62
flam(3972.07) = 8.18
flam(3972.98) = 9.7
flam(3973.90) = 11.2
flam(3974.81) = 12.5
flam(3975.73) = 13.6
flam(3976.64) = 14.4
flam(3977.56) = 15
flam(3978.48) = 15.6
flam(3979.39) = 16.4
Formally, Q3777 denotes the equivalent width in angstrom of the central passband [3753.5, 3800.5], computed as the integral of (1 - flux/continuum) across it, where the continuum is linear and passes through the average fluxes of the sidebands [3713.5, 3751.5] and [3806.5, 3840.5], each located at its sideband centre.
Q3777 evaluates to -4.9 angstrom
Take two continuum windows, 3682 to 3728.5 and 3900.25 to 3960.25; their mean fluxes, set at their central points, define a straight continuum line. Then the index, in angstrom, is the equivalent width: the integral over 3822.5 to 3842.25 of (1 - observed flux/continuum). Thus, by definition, 3.7 angstrom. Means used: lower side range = 13.9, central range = 11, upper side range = 13.4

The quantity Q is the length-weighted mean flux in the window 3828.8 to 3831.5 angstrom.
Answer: 12.1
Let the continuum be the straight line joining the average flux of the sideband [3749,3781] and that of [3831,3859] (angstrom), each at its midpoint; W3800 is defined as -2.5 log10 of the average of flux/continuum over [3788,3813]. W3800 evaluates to -0.12 mag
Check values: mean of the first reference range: 13.9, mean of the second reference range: 13.3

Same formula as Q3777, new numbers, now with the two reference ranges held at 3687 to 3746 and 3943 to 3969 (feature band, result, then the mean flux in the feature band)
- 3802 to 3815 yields -3.2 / 16.9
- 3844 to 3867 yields -3.8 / 15.7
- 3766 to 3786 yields -2.4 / 15.1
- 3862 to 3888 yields -2.6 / 14.8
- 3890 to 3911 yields -2.4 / 15.1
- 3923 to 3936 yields 3.7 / 9.66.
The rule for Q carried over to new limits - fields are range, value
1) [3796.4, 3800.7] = 12.7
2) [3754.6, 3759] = 15.4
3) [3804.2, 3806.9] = 17.7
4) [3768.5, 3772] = 13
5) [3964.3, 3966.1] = 10.5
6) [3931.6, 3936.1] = 4.61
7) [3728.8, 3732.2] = 15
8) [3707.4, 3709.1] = 11.7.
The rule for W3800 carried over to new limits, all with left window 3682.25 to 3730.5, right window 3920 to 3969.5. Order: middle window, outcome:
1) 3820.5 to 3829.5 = -0.02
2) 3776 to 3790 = -0.23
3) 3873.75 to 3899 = -0.13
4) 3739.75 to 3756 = 0.03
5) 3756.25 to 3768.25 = -0.02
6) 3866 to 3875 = -0.21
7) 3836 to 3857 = -0.10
